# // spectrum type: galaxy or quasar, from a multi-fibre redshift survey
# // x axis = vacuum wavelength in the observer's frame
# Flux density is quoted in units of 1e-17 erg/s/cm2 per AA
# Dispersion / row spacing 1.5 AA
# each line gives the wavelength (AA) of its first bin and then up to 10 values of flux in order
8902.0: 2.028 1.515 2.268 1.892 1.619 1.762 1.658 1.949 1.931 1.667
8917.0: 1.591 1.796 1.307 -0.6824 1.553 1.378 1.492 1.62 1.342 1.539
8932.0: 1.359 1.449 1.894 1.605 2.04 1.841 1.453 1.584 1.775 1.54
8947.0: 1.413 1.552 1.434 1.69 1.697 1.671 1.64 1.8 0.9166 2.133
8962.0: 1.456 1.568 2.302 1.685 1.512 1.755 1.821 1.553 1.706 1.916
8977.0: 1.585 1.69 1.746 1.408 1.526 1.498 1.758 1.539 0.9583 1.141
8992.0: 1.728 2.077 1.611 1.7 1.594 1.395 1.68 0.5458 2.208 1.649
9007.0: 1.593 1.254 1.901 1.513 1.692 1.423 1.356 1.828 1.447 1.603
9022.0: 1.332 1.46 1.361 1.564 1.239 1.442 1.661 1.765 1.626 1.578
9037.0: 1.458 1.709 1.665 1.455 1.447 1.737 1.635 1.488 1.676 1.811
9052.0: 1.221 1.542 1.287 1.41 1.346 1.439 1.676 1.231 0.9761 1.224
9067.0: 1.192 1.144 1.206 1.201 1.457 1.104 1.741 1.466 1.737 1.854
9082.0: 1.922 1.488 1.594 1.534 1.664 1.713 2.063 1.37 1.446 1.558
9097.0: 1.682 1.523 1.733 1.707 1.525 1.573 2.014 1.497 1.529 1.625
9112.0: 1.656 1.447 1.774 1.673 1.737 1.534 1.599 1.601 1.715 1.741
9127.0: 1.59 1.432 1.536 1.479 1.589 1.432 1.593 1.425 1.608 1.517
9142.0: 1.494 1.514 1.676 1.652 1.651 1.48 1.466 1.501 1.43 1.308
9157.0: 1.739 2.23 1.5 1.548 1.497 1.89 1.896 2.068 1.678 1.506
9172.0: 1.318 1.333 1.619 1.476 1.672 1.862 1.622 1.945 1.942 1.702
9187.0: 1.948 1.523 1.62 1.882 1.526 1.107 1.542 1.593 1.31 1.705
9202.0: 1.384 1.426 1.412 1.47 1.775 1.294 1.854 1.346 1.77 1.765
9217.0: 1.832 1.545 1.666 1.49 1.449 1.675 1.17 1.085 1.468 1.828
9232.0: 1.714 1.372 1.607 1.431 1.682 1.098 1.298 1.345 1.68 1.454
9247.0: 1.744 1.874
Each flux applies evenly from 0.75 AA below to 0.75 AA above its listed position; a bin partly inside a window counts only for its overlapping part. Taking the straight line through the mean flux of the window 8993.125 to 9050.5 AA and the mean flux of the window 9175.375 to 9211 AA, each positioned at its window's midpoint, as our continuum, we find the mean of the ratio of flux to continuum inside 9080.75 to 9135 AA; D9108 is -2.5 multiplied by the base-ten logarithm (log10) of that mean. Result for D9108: -0.03 mag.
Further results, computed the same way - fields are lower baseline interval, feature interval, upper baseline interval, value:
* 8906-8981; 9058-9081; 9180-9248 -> 0.156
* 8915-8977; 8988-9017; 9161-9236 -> 0.032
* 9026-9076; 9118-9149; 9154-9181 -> 0.012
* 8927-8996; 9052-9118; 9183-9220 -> 0.059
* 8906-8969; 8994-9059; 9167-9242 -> 0.029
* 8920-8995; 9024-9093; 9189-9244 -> 0.030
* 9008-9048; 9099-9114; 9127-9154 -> -0.066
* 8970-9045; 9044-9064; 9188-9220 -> 0.061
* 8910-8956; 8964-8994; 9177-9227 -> -0.062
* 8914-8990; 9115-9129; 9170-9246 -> -0.054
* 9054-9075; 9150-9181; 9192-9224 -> -0.114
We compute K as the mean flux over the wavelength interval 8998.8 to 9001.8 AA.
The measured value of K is 1.52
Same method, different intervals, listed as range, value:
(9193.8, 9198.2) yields 1.42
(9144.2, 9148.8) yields 1.66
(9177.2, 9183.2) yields 1.77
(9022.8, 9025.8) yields 1.41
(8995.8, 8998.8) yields 1.64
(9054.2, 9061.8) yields 1.43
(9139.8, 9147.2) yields 1.57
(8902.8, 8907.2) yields 1.9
